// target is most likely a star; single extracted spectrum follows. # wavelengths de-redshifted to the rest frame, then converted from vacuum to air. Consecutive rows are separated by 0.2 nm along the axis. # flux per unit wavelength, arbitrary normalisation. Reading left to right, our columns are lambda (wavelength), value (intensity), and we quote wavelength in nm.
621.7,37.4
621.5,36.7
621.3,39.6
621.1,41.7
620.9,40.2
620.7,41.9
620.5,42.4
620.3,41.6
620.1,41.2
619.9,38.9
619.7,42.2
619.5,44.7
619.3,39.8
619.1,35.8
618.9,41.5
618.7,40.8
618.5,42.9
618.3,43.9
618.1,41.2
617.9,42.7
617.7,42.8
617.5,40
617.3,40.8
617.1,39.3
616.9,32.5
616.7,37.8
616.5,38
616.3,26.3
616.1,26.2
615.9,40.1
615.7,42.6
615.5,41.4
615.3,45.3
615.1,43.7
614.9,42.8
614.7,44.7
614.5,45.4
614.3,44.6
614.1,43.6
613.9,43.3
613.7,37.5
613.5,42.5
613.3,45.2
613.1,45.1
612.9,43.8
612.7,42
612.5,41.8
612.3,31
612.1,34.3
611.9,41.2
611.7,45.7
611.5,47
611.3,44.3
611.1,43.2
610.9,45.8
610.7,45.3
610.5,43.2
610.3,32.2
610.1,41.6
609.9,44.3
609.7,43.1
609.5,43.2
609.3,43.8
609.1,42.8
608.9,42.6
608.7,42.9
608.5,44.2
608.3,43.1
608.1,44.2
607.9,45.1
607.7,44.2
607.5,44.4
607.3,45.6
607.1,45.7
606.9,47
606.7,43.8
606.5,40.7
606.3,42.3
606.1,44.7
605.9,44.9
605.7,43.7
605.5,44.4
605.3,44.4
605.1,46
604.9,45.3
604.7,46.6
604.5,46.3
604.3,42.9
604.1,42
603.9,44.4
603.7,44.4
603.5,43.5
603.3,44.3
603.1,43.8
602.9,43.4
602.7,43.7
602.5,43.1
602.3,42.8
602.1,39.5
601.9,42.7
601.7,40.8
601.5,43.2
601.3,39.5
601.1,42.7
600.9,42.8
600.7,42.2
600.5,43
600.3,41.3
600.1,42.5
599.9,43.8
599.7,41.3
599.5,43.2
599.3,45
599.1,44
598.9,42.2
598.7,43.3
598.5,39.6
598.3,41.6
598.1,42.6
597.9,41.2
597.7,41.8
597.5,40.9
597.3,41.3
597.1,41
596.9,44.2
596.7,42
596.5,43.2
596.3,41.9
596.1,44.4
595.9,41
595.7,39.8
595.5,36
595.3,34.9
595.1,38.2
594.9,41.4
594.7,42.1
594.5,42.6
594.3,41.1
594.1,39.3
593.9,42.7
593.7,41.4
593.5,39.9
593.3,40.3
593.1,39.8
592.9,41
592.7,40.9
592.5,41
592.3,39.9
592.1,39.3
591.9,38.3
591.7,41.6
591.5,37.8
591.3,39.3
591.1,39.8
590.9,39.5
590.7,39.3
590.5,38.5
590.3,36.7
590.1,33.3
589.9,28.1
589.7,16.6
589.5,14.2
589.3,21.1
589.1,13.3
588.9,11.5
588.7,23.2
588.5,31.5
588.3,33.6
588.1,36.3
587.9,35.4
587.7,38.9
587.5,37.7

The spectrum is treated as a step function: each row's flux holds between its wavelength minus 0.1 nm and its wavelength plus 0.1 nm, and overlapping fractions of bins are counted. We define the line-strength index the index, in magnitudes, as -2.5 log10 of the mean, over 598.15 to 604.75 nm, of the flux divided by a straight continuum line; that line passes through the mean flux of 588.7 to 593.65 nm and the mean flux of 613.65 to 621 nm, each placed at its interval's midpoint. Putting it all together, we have -0.18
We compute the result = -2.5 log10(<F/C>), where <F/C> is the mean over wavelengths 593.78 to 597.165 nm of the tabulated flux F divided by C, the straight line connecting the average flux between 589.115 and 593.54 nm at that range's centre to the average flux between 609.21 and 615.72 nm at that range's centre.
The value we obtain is -0.12 mag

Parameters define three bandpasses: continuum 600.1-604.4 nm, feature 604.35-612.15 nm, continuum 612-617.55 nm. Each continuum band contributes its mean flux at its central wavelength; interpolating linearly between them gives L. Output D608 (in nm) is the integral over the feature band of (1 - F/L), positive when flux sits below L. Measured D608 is -0.43 nm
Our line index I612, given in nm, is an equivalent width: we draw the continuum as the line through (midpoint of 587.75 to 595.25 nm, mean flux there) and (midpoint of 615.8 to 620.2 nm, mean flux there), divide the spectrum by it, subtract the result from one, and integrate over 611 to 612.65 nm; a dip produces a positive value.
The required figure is -0.13 nm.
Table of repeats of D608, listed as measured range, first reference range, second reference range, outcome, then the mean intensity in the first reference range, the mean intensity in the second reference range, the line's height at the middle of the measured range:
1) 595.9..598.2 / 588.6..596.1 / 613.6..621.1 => -0.35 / 35.7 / 40.6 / 36.6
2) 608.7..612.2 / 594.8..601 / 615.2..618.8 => -0.22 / 41.7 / 39.1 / 40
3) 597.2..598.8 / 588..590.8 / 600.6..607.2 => -0.21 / 26.9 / 43.6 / 36.8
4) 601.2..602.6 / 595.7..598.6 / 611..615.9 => 0.01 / 41.8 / 42.5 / 42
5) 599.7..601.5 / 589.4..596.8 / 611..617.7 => -0.14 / 38.3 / 40.7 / 39.2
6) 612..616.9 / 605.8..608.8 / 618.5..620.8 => 0.25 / 44.2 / 41.1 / 42.4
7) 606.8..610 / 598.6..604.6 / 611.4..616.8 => -0.18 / 42.9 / 40.8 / 41.8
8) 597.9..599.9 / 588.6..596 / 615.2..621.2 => -0.32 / 35.5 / 39.9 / 36.6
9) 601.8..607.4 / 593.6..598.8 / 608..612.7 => -0.30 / 41.1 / 42.2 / 41.8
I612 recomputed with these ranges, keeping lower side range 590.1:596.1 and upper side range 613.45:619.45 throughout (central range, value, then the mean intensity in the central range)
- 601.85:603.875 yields -0.16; 43.2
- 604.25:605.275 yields -0.14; 45.5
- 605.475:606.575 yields -0.09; 43.4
